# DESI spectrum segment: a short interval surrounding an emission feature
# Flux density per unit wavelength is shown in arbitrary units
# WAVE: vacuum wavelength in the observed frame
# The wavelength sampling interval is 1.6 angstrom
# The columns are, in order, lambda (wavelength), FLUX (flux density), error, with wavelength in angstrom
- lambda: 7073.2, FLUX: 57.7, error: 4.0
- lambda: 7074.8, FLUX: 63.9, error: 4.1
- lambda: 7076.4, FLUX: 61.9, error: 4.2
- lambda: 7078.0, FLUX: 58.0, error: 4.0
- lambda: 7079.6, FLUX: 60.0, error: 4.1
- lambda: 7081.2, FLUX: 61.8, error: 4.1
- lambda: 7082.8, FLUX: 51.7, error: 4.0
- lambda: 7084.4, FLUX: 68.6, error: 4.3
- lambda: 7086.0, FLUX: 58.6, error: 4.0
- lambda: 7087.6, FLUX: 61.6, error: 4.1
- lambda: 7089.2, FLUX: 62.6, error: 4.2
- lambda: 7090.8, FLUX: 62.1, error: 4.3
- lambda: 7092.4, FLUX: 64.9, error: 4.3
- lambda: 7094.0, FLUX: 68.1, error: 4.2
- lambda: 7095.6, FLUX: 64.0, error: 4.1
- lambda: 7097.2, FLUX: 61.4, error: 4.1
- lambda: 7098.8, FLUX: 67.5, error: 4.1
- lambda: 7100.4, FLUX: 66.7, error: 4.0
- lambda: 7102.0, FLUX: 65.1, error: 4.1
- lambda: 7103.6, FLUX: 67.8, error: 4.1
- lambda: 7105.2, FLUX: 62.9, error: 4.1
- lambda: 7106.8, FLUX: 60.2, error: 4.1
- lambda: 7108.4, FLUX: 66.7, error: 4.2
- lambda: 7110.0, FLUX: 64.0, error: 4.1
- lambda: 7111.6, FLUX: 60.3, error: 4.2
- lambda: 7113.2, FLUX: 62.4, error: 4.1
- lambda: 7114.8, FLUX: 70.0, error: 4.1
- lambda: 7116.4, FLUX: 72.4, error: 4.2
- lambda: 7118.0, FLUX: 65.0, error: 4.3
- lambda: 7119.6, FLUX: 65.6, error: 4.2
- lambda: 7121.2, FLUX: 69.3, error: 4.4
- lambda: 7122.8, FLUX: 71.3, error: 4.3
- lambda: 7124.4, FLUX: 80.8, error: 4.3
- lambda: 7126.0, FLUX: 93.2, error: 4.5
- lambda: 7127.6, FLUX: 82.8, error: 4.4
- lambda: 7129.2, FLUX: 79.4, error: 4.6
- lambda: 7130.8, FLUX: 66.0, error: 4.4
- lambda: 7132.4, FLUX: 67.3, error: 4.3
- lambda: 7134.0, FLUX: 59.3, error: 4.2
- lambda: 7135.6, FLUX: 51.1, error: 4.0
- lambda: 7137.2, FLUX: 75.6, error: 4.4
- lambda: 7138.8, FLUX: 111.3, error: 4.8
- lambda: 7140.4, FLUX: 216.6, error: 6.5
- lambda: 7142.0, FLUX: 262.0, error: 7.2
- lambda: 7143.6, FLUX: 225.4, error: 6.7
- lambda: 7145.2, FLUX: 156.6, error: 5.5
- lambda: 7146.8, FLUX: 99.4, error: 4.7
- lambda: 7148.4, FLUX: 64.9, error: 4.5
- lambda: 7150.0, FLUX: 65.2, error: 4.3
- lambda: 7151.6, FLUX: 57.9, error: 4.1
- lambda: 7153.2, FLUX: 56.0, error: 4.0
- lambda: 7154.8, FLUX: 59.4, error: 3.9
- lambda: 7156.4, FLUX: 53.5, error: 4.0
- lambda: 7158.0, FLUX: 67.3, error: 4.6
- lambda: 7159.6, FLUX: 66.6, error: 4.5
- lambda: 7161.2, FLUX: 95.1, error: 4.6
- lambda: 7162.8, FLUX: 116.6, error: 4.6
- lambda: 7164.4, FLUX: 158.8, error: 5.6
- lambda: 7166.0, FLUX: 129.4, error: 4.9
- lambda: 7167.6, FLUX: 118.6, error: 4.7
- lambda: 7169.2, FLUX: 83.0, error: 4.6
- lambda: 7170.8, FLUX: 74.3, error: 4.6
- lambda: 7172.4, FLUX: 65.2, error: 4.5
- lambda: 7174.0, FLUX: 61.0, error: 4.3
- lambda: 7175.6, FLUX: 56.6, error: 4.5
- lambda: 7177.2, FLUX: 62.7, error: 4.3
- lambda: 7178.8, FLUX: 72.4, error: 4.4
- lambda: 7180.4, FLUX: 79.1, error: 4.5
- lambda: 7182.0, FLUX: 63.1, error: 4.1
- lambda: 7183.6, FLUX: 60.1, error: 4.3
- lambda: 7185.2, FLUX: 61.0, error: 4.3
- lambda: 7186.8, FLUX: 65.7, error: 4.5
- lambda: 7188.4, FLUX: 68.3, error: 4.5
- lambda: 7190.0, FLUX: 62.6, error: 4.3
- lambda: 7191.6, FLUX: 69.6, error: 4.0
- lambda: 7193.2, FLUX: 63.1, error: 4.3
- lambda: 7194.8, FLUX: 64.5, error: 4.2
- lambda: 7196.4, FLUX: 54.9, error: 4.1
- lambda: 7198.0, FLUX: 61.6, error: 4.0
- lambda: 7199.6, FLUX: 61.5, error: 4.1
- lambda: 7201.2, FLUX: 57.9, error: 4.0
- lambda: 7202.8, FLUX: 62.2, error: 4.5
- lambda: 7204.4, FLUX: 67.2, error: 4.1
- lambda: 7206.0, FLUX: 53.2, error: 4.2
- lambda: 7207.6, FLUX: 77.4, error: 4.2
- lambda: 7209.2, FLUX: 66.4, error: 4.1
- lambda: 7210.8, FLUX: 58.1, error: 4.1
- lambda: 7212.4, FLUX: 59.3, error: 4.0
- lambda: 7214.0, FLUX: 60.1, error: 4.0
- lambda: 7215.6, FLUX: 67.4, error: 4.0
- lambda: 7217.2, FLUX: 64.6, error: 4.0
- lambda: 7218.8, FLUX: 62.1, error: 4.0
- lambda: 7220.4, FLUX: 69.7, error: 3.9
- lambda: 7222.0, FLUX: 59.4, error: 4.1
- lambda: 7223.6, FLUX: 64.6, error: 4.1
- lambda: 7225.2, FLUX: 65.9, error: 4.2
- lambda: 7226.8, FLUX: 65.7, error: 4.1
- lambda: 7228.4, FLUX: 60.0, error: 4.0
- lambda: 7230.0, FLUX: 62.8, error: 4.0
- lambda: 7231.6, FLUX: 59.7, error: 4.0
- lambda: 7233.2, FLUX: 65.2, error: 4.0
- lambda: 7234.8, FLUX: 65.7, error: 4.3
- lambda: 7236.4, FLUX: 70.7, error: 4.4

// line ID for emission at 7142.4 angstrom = H-alpha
